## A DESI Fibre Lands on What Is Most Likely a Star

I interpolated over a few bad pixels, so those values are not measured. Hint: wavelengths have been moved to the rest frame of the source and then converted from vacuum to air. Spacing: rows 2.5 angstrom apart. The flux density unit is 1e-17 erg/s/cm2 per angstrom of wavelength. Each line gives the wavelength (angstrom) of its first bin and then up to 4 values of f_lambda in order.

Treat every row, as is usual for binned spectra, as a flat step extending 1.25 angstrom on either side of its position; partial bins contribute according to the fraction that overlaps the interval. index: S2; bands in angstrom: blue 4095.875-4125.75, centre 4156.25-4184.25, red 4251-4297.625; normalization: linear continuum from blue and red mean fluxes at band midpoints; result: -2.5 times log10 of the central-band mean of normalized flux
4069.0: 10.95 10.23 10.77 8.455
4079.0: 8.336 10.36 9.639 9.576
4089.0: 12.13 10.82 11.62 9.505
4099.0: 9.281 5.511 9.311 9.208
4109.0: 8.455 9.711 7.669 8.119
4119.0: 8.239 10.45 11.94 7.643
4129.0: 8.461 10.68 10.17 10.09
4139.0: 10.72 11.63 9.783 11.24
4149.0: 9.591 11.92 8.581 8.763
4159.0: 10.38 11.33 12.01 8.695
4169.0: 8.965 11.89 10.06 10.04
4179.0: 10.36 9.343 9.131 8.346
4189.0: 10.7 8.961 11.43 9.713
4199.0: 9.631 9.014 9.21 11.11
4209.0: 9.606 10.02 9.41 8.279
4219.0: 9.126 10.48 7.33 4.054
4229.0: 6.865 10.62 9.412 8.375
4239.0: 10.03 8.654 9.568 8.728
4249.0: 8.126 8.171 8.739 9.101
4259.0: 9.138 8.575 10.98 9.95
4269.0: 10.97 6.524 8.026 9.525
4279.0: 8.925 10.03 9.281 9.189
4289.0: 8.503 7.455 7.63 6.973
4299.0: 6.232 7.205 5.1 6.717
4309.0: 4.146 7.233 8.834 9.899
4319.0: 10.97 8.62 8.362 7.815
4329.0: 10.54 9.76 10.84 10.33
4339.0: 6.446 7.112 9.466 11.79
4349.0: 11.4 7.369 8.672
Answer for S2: -0.15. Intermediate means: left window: 8.92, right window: 8.84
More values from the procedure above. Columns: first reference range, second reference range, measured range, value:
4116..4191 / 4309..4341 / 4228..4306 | 0.08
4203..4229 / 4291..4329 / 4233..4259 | -0.06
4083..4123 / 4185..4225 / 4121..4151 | -0.09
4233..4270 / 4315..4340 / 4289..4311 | 0.38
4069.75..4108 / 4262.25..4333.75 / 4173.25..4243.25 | -0.03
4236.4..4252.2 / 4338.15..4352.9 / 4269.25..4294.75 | 0.04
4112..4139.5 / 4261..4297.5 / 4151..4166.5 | -0.11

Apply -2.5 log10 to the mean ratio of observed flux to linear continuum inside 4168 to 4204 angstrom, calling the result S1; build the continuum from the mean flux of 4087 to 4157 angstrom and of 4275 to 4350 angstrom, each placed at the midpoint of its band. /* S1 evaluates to -0.057 mag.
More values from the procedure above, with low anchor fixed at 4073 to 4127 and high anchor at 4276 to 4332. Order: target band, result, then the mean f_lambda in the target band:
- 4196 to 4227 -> -0.04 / 9.1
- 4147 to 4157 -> -0.09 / 9.9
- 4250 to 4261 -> -0.04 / 8.76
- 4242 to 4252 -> -0.02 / 8.68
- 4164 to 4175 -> -0.13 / 10.1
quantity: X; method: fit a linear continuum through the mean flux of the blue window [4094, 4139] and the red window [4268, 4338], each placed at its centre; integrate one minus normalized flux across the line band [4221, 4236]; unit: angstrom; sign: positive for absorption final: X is 1.2 angstrom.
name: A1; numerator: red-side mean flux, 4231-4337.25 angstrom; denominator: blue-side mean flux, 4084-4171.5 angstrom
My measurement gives 0.88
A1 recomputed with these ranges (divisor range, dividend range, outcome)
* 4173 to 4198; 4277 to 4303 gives 0.83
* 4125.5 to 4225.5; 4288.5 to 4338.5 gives 0.83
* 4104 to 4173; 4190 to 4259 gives 0.92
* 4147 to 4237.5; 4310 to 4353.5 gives 0.96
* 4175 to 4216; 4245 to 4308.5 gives 0.86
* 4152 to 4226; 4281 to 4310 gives 0.76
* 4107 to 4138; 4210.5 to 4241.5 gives 0.93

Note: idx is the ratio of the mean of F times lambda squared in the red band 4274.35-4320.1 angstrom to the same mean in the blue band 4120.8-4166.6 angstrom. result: 0.8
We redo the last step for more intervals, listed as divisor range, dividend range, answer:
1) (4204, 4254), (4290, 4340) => 0.95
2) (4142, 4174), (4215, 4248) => 0.86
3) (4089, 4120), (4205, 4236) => 1.03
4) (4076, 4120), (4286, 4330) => 0.94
